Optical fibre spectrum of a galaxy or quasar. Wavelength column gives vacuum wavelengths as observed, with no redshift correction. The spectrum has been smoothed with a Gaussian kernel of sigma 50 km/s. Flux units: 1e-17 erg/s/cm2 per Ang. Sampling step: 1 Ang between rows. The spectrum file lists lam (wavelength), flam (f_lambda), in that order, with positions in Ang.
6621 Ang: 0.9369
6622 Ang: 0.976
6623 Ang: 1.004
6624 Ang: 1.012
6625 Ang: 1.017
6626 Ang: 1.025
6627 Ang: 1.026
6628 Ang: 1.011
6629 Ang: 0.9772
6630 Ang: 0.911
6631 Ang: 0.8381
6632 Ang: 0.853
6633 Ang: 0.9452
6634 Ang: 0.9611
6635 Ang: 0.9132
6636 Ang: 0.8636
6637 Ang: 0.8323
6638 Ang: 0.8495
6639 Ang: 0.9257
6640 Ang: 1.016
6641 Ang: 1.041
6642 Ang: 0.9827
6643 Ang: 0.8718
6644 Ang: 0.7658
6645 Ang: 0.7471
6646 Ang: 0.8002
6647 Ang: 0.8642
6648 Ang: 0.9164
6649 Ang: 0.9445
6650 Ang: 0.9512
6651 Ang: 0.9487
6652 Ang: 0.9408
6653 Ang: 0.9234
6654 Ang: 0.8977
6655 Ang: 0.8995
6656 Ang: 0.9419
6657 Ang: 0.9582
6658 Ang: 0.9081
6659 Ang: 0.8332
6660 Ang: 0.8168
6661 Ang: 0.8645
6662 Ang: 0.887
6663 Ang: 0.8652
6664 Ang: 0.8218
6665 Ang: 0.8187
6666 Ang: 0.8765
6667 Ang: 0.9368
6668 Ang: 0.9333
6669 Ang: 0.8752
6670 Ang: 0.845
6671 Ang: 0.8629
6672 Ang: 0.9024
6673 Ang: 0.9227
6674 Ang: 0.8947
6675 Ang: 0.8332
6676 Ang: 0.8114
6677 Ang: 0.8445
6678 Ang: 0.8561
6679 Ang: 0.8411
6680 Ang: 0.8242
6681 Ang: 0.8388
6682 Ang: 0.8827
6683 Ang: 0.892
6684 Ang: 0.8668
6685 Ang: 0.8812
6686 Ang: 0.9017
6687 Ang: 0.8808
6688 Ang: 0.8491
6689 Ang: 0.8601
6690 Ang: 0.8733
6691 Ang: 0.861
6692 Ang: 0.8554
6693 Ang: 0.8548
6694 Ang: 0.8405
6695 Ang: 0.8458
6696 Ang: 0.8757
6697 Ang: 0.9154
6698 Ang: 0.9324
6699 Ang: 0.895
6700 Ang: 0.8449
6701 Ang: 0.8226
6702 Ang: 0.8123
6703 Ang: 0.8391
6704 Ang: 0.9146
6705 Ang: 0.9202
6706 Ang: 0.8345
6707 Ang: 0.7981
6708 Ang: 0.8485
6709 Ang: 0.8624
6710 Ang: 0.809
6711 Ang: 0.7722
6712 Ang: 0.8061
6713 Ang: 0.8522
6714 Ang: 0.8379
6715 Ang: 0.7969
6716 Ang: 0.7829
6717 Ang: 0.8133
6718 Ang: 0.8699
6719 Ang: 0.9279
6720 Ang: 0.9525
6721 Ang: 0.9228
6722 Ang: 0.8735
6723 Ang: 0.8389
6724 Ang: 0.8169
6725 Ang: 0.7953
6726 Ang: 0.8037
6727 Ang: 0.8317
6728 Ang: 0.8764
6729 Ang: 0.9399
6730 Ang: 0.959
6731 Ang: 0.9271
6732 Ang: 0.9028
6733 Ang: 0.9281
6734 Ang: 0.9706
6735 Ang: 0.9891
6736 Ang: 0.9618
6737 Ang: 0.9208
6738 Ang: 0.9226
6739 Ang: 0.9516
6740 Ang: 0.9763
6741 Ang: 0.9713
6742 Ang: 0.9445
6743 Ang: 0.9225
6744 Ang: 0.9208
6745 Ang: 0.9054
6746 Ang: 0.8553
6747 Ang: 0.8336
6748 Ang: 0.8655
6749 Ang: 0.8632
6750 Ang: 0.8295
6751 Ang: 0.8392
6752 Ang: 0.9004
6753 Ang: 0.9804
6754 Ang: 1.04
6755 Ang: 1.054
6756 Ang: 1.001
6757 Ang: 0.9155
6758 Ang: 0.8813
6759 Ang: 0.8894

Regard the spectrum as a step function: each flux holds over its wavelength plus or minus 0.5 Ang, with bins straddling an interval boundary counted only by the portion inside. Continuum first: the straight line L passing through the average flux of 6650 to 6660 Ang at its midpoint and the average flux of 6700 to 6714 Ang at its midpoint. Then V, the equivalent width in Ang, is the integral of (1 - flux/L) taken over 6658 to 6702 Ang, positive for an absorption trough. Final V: 0.6 Ang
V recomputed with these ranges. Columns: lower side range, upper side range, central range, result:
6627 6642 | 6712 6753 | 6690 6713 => 1.26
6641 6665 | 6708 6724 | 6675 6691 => 0.15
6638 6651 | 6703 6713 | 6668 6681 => 0.18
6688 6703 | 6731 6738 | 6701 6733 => 1.76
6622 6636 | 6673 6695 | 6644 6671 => 0.73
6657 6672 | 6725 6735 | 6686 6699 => 0.19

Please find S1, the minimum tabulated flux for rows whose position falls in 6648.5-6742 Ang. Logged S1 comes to 0.7722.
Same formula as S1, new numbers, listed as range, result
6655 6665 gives 0.8168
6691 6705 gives 0.8123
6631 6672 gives 0.7471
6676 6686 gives 0.8114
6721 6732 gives 0.7953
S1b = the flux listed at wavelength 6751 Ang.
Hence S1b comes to 0.8392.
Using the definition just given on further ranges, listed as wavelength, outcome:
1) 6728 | 0.8764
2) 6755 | 1.054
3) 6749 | 0.8632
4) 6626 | 1.025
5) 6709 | 0.8624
